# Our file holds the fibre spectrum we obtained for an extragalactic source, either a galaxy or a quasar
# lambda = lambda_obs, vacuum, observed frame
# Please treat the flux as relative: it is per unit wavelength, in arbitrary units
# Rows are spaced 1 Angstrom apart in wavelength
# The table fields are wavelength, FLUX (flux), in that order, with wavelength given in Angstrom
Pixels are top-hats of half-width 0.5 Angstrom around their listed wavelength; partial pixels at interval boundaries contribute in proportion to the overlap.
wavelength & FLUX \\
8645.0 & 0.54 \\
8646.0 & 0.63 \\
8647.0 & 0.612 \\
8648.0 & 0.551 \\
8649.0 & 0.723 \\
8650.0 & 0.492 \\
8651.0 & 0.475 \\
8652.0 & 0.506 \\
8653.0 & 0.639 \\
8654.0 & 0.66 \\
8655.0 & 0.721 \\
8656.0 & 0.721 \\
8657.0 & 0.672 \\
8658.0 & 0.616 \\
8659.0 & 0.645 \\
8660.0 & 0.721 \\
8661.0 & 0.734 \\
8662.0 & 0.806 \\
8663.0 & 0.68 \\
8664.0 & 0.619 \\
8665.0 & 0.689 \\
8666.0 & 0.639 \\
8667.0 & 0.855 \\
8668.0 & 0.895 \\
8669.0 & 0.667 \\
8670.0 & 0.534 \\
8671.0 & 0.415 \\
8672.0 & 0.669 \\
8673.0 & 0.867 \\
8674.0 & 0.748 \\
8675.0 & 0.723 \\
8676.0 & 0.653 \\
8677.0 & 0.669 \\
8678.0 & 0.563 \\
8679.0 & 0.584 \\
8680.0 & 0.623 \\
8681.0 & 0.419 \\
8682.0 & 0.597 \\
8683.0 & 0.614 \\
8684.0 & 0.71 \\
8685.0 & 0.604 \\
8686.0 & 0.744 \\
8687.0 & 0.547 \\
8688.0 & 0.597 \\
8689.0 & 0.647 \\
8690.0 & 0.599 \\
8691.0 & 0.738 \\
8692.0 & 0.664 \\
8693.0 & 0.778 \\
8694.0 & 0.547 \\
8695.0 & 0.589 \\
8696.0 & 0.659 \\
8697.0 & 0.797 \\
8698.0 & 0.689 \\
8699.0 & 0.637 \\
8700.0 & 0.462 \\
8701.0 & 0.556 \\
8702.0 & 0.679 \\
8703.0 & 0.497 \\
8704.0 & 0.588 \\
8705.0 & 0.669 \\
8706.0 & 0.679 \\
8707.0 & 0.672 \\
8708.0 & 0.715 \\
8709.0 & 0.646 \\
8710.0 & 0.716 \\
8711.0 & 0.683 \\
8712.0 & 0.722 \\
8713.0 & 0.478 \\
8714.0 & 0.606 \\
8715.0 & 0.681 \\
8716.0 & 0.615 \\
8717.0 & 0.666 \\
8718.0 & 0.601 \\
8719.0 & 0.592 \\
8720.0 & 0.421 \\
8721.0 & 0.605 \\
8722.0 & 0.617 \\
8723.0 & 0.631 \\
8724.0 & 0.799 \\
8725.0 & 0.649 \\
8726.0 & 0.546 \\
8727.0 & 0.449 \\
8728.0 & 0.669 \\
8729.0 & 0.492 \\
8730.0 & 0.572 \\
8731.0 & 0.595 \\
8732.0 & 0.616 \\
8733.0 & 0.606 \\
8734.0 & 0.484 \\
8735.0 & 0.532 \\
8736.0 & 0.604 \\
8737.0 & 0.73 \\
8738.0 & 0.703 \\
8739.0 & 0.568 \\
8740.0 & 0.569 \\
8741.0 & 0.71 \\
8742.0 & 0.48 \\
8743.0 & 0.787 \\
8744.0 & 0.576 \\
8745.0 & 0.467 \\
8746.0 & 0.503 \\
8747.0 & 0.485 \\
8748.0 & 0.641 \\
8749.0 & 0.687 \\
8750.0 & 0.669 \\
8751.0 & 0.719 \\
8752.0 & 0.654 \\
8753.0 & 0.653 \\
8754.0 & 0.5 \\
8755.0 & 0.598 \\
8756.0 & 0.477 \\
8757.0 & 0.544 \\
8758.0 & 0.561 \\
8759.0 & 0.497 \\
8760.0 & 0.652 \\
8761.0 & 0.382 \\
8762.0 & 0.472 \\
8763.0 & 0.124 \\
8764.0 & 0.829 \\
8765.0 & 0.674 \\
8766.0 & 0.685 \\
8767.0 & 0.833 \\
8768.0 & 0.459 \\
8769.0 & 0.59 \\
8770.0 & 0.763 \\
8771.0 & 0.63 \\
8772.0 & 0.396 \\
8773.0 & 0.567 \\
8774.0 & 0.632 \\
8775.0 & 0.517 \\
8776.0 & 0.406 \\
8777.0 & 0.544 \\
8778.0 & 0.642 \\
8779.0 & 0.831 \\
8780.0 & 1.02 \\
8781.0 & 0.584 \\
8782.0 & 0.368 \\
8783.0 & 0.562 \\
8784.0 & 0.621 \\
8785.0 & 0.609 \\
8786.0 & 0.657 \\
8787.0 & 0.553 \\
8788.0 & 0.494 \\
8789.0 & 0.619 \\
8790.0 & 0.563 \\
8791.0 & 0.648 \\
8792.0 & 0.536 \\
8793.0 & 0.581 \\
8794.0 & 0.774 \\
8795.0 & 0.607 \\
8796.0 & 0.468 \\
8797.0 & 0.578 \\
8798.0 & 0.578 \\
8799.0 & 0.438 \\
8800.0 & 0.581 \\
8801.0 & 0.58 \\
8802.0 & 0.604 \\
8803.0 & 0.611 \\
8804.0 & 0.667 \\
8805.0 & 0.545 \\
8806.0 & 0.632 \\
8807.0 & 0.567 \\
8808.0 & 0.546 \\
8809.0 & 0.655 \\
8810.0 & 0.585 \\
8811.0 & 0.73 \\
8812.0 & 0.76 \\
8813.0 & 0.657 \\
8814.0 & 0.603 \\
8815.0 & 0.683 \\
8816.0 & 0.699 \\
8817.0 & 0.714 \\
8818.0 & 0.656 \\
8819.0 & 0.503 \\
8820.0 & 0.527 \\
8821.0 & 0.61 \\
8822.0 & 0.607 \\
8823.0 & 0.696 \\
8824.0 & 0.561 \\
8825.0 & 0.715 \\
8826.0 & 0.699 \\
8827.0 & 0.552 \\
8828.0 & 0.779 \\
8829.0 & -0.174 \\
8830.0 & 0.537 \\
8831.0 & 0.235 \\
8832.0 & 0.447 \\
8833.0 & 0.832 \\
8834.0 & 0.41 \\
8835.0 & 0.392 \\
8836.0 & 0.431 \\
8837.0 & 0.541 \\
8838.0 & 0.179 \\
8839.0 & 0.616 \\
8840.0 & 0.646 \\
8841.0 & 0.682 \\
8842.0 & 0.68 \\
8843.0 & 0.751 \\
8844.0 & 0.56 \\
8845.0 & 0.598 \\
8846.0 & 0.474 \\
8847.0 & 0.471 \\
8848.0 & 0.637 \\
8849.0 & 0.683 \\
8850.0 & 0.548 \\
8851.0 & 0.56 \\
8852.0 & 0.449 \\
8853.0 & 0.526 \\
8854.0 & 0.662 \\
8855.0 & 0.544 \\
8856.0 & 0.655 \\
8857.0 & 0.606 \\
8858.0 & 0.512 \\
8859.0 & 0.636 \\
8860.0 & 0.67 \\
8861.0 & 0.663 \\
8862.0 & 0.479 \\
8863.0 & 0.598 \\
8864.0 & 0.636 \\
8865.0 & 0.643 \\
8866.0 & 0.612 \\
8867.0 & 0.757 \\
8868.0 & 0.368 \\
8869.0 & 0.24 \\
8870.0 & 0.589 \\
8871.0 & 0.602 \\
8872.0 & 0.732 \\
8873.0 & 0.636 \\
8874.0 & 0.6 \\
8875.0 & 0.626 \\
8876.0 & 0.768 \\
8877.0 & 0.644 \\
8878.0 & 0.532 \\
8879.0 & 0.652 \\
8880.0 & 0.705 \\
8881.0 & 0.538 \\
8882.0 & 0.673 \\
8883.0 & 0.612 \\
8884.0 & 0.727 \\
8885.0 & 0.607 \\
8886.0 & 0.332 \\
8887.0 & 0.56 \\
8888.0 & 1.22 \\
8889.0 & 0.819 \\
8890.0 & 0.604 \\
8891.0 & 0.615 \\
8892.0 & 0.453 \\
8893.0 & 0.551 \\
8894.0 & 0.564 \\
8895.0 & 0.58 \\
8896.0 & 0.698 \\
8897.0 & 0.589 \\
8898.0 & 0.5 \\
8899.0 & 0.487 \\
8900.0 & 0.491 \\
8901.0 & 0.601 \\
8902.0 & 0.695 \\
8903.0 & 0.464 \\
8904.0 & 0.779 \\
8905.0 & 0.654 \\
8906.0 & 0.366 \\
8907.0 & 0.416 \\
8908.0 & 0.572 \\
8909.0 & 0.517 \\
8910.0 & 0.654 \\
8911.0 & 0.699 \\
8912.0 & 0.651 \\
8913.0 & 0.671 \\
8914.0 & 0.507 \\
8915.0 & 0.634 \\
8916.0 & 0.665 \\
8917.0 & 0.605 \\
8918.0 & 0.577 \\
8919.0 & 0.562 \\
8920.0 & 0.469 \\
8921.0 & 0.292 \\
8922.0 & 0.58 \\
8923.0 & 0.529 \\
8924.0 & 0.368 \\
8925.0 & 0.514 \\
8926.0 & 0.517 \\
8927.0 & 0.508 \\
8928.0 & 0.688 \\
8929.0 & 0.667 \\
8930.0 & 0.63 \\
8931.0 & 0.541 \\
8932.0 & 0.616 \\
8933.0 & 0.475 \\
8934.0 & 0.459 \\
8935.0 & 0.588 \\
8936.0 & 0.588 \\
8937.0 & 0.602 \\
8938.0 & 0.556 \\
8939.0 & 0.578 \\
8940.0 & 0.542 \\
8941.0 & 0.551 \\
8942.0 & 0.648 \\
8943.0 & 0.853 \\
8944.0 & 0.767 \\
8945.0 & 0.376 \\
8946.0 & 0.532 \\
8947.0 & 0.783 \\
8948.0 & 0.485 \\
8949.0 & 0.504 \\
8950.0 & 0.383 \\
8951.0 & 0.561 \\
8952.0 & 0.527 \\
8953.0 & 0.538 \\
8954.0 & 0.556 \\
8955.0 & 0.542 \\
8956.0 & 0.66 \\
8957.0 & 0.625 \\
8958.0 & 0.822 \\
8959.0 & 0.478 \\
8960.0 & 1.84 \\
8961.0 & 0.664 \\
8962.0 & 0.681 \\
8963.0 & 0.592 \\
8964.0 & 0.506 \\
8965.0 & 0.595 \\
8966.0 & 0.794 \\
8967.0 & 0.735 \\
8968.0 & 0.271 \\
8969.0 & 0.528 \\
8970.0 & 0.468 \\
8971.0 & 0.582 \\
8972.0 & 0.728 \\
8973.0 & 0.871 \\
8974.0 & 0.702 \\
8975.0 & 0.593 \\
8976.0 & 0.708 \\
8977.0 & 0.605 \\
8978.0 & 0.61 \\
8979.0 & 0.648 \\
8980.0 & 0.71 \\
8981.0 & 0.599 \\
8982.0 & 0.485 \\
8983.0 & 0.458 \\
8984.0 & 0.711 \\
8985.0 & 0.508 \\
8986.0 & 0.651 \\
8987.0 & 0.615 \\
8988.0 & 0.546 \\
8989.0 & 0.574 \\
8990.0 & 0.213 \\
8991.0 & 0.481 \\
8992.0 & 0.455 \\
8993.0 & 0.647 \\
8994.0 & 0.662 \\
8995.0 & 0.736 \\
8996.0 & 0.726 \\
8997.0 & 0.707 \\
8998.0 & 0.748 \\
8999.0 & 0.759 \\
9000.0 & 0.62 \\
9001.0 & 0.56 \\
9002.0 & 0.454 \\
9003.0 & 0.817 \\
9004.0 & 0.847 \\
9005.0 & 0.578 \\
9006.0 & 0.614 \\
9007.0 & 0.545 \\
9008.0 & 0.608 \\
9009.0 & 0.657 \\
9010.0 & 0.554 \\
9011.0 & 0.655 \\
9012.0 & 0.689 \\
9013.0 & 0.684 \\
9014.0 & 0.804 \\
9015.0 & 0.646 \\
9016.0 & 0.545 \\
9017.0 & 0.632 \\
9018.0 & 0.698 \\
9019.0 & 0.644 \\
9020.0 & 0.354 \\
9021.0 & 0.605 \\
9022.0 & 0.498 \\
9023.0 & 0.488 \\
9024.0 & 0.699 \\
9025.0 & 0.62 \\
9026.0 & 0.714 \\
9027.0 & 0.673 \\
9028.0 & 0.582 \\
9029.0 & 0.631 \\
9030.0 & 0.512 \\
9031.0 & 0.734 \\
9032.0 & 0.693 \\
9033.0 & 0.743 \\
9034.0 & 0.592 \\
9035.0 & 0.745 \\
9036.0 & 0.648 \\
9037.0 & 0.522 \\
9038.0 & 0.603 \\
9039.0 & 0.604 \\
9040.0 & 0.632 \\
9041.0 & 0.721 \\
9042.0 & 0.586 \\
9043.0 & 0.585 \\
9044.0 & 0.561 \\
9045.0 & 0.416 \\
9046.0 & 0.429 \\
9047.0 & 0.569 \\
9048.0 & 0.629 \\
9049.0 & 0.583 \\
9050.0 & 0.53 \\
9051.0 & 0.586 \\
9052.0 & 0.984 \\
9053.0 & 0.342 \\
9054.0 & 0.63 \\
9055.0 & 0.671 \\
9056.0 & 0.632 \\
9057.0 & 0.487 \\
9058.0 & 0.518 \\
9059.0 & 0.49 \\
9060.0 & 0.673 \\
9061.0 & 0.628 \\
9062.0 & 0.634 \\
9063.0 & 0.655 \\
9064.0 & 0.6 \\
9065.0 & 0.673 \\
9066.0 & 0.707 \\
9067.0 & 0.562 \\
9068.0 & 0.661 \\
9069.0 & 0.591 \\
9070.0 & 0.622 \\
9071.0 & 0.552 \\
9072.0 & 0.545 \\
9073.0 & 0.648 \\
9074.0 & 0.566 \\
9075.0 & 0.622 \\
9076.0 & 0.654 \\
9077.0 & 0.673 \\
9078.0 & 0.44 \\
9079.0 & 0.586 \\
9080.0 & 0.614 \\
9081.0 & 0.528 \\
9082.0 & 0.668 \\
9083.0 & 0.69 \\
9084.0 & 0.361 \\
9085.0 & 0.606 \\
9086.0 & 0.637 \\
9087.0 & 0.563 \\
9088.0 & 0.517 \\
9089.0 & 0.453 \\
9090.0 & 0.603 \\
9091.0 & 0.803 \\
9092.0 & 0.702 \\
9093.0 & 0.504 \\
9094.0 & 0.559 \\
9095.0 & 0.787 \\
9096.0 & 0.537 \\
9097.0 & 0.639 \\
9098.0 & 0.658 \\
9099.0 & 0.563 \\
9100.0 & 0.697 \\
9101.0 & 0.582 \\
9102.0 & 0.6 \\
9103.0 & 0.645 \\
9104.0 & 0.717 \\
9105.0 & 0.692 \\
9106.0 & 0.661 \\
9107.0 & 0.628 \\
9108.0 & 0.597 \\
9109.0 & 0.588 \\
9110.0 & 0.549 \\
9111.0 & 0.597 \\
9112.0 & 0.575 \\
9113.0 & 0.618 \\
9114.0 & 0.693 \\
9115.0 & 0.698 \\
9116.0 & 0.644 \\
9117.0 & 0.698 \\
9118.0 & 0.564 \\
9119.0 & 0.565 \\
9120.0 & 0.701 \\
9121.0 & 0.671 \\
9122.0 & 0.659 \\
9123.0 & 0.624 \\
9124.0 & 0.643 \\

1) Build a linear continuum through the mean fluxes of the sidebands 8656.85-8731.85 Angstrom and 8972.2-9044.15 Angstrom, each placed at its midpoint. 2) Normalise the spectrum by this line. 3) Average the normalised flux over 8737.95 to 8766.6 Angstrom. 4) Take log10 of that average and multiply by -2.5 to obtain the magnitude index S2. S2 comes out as 0.10 mag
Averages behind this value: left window 0.64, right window 0.625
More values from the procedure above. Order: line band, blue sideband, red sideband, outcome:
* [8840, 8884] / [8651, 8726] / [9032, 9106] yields 0.05 mag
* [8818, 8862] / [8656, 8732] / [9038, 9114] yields 0.13 mag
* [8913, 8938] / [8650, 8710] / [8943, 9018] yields 0.15 mag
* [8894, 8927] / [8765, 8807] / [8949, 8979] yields 0.13 mag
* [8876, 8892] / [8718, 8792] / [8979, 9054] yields -0.09 mag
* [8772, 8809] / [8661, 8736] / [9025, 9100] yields 0.07 mag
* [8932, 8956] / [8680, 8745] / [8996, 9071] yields 0.10 mag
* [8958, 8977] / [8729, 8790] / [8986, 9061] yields -0.13 mag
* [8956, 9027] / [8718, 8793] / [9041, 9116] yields -0.06 mag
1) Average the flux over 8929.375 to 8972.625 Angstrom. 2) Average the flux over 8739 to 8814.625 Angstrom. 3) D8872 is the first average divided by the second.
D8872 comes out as 1.03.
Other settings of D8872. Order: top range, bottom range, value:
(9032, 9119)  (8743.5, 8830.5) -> 1.03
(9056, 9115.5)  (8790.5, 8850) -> 1.05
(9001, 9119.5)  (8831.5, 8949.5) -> 1.05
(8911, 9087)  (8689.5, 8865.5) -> 1.02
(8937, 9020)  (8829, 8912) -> 1.08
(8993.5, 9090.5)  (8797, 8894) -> 1.04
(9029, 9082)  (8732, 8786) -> 1.02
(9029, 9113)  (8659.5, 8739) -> 0.95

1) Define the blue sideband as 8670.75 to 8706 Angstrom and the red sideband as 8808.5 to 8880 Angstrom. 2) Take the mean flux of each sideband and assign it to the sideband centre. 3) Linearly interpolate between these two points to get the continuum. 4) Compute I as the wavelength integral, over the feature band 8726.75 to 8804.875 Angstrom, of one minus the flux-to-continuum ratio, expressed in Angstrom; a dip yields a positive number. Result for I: 2.6 Angstrom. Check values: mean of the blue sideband 0.635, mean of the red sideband 0.583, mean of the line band 0.589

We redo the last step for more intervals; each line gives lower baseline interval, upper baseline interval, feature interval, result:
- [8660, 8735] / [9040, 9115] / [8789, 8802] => 0.99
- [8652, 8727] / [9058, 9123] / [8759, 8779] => 2.09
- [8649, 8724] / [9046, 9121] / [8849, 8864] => 1.07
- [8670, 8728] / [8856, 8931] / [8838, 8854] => 0.52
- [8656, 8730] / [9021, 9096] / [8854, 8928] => 3.77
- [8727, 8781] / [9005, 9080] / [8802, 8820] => -1.04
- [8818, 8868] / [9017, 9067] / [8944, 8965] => -1.69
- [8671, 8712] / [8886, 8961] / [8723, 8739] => 0.84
